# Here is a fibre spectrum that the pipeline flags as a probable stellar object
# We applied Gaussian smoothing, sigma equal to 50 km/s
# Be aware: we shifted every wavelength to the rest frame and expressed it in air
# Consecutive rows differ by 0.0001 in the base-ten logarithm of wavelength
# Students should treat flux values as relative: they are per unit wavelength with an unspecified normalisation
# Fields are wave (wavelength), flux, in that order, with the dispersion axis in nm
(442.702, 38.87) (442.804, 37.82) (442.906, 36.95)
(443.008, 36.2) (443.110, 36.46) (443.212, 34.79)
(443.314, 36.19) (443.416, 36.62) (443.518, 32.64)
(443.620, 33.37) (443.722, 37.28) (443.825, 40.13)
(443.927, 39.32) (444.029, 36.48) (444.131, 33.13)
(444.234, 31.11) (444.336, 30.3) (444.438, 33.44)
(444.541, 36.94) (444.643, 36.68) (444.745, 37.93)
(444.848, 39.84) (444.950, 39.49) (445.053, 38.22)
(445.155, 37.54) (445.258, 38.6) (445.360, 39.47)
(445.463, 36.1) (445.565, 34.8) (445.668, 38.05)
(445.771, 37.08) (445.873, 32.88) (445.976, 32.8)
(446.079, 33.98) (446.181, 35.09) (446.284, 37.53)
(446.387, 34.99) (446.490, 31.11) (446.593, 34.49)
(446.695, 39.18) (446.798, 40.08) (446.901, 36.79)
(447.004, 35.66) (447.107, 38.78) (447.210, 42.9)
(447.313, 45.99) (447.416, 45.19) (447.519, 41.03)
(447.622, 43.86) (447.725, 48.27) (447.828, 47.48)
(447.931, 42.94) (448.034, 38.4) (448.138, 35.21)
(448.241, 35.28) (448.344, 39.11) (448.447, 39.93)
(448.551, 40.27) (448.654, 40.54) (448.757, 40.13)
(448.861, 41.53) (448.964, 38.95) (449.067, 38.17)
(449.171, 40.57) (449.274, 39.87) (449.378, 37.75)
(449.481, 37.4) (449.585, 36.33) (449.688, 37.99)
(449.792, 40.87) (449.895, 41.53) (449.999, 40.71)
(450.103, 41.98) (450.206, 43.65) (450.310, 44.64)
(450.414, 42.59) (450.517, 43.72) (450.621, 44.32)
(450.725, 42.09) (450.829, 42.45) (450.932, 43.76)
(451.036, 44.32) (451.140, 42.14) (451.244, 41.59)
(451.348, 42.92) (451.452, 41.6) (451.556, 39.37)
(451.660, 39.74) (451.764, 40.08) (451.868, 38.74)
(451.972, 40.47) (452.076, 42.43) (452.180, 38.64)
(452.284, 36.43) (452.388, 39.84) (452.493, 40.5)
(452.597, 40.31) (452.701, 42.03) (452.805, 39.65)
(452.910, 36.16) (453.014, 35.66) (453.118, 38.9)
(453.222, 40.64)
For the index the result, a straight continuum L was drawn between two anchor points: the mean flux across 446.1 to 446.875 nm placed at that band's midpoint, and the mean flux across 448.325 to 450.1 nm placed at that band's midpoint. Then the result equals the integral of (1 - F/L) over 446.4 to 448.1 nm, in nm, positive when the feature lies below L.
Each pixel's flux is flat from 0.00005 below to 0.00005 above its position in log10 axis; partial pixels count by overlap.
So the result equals -0.16 nm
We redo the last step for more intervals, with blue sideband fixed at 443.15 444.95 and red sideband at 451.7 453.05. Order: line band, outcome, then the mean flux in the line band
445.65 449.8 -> -0.168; 38.9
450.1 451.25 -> -0.137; 43.2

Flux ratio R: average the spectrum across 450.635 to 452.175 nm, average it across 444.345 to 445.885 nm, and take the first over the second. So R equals 1.1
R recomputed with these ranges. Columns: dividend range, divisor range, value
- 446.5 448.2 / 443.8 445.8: 1.11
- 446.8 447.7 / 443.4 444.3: 1.17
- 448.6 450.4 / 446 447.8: 1.03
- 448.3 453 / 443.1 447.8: 1.09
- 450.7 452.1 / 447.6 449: 1.02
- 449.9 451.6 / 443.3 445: 1.19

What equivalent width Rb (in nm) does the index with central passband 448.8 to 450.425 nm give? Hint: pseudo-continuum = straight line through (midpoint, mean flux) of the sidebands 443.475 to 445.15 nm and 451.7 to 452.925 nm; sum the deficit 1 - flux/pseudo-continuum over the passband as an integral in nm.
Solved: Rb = -0.07 nm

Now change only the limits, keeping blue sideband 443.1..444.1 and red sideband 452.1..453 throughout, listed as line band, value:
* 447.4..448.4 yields -0.10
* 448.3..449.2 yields -0.05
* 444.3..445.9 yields 0.00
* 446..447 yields 0.04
